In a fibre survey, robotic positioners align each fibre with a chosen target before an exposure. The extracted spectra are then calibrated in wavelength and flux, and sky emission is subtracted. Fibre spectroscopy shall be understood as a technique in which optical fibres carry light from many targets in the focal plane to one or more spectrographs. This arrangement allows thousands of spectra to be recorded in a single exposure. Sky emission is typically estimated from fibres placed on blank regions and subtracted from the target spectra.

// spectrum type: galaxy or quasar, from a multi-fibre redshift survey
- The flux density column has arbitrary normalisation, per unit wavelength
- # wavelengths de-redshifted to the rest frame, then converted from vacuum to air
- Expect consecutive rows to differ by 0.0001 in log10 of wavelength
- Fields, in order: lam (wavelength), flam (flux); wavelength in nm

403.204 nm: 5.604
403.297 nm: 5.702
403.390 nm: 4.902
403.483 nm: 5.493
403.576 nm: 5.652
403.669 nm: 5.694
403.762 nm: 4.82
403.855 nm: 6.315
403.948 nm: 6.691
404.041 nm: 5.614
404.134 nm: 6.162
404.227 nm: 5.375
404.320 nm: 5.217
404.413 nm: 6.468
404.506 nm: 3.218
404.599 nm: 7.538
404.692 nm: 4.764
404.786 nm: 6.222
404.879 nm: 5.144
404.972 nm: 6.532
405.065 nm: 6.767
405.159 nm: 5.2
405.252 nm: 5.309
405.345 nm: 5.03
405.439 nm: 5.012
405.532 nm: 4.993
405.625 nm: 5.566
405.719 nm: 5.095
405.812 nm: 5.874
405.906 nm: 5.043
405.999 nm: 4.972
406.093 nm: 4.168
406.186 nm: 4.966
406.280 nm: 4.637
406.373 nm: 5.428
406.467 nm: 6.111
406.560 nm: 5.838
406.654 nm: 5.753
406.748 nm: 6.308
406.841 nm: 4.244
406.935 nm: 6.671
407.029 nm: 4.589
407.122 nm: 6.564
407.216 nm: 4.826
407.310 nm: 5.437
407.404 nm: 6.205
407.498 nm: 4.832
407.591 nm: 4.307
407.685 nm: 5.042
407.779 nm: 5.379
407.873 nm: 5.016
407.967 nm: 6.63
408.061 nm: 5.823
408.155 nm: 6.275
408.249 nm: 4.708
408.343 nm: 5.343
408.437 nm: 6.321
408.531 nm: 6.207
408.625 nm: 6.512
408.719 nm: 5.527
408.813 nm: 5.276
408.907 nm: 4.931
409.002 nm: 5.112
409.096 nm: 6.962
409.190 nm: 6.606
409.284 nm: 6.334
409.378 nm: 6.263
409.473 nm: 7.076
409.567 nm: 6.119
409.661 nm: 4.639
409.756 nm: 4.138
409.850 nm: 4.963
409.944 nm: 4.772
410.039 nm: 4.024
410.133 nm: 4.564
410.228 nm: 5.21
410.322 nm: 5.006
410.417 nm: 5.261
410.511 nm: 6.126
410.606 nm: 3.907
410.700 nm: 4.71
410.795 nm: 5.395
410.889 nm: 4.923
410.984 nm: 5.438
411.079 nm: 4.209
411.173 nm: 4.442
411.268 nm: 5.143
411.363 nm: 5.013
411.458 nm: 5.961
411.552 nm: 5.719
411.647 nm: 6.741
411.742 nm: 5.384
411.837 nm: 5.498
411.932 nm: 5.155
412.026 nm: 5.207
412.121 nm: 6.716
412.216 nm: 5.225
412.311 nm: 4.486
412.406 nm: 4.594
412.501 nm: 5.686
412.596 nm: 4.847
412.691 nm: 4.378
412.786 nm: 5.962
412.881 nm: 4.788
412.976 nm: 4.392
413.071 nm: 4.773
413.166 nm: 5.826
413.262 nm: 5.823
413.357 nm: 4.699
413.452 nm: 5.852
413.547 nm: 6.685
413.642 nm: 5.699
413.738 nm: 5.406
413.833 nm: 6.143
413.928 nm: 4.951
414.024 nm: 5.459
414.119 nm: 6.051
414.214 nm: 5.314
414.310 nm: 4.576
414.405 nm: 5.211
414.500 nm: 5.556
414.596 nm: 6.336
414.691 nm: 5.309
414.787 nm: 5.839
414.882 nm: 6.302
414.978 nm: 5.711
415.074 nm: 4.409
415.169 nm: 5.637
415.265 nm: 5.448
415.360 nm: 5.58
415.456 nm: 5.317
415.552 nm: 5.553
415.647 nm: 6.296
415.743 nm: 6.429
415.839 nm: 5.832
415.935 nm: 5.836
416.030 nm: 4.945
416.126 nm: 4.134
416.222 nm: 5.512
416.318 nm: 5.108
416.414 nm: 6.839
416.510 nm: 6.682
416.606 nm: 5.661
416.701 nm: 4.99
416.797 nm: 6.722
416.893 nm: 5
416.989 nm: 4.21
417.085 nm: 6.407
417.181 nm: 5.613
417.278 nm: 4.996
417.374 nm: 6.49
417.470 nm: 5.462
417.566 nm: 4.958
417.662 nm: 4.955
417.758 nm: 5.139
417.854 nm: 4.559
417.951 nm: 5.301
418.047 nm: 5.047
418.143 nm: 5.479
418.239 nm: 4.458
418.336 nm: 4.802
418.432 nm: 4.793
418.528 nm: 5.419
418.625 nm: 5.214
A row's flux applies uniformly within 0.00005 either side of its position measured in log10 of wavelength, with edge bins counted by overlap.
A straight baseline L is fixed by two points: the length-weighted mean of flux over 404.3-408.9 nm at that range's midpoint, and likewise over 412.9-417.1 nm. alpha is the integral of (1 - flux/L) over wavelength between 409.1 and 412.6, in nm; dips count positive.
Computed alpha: 0.13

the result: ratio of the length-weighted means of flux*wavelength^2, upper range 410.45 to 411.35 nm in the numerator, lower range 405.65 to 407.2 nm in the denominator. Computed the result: 0.94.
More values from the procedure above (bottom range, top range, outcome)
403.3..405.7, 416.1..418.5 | 1.02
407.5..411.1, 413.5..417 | 1.07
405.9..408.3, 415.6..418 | 1.07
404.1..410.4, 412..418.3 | 1.03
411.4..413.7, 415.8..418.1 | 1.02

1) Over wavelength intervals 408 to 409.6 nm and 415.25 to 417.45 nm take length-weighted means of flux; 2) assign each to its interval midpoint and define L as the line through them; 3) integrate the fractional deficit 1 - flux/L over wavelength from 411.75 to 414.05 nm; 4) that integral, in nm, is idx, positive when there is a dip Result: 0.176 nm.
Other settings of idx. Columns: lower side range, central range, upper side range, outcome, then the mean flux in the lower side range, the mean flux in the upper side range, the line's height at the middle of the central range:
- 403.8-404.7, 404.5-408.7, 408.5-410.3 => 0.12 nm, 5.77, 5.53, 5.66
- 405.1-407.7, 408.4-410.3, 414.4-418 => -0.07 nm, 5.3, 5.54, 5.37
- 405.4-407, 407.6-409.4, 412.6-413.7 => -0.15 nm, 5.33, 5.33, 5.33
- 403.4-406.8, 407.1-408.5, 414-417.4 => 0.01 nm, 5.52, 5.59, 5.54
